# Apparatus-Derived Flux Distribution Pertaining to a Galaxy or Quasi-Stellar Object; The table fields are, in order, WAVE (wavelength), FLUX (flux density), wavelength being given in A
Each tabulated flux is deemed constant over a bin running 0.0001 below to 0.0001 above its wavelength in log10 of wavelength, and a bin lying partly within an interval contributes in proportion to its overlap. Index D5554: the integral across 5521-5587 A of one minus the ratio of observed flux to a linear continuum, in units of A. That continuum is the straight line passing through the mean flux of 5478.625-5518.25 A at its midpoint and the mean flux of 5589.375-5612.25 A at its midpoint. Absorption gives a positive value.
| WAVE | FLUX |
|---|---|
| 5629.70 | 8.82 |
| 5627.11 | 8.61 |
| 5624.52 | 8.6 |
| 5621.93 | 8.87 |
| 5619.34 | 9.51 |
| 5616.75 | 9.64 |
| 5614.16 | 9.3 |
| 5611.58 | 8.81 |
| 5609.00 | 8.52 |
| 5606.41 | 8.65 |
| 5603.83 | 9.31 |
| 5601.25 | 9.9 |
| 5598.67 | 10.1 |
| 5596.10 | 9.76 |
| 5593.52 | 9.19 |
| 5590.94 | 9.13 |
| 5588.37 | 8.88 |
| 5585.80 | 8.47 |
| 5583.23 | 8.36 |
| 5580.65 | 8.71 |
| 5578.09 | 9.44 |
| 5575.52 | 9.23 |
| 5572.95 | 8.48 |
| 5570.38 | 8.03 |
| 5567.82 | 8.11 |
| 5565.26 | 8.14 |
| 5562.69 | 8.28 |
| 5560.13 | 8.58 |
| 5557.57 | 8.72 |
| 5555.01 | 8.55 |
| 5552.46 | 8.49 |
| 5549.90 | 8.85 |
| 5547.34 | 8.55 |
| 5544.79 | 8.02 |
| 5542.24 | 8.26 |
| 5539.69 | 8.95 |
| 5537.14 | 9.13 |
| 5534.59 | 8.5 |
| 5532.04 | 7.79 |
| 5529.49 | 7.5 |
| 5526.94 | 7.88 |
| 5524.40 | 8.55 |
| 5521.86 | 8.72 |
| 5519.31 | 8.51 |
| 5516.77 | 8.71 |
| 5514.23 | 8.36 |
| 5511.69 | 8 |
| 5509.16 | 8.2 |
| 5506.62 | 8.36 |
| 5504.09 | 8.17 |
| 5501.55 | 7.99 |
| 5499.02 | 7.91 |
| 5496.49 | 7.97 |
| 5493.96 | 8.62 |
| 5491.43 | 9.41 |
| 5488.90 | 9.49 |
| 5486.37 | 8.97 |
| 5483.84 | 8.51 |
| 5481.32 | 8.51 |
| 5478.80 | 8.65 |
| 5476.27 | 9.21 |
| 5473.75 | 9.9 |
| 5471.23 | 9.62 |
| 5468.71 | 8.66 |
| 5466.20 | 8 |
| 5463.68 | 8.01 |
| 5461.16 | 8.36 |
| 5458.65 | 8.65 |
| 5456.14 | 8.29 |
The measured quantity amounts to 3.3 A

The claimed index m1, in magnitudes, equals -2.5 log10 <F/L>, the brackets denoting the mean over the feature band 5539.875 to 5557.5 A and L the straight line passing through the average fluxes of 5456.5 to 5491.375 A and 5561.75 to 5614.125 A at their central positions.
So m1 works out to 0.04 mag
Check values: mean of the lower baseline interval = 8.82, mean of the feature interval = 8.51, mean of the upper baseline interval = 8.89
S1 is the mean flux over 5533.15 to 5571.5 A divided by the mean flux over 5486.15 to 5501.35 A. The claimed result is 1.0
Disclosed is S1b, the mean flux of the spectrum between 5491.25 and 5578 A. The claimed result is 8.4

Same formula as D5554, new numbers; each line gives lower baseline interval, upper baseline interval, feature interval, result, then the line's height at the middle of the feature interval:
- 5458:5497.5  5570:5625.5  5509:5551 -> 2.5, 8.91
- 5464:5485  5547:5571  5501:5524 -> 0.8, 8.66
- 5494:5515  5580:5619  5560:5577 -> 0.8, 8.81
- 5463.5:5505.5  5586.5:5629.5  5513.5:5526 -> 0.4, 8.83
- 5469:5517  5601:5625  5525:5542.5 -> 1.0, 8.81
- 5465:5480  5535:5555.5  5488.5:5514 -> 1.4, 8.85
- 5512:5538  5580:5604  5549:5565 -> 0.4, 8.74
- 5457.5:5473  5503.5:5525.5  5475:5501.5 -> -0.6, 8.51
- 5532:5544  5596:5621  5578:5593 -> 0.5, 9.08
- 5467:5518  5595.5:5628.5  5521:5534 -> 1.1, 8.81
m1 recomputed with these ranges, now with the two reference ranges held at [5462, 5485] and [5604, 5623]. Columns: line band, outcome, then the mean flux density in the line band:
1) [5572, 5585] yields 0.02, 8.84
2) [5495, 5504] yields 0.11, 8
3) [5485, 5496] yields -0.03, 9.03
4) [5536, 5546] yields 0.04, 8.59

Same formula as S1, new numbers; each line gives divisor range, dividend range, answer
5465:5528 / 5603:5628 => 1.04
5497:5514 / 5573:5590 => 1.09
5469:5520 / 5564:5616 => 1.03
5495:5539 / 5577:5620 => 1.11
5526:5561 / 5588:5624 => 1.10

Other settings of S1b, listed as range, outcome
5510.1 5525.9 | 8.46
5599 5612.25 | 9.12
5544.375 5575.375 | 8.44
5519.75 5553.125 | 8.4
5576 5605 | 9.21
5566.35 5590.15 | 8.64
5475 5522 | 8.54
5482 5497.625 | 8.82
